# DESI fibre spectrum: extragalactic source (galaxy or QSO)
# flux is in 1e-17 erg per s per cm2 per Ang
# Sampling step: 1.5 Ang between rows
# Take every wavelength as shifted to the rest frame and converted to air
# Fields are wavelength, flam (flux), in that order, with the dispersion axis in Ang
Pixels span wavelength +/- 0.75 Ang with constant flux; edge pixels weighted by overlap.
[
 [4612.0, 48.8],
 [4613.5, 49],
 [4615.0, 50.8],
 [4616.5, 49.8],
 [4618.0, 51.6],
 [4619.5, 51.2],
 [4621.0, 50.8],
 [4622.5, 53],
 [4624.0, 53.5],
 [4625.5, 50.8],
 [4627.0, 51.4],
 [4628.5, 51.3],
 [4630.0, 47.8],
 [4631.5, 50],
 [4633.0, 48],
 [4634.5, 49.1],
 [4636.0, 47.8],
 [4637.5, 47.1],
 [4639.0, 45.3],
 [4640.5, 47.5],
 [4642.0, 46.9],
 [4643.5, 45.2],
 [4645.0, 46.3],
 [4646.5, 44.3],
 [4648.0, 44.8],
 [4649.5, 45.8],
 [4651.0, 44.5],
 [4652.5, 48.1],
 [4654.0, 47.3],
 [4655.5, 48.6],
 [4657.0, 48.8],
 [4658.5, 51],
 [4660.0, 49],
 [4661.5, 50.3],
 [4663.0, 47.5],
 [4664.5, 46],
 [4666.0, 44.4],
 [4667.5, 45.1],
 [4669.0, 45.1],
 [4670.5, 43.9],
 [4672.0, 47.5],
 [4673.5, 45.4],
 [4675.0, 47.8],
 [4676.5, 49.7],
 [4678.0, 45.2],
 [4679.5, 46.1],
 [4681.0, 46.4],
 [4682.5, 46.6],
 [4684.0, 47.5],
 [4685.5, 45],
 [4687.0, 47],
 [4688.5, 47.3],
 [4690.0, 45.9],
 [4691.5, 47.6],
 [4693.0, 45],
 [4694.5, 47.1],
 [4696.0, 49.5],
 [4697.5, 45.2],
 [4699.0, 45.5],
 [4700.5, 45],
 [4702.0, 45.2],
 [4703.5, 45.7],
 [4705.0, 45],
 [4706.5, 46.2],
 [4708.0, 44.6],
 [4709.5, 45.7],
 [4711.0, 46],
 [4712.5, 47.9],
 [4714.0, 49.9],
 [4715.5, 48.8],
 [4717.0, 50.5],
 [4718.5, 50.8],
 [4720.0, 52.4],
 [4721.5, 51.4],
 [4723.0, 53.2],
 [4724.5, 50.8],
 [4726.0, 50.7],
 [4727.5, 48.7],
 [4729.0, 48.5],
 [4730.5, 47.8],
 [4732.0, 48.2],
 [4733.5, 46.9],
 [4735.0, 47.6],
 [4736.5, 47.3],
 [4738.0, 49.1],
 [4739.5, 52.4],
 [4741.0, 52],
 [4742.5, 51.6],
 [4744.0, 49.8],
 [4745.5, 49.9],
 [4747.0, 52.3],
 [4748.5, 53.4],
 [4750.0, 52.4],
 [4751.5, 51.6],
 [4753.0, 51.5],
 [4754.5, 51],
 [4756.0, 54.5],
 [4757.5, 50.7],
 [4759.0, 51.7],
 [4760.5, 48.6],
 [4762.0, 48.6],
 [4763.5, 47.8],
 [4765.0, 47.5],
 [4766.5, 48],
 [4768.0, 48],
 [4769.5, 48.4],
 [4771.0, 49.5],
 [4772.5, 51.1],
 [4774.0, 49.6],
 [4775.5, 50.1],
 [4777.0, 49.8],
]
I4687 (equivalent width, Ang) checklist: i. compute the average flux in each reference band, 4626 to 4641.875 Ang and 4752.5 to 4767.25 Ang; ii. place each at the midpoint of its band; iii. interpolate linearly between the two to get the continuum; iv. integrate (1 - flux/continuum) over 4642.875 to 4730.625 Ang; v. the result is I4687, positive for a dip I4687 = 3.3 Ang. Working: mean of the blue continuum 48.5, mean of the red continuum 50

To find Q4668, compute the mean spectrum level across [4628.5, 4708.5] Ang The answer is 46.7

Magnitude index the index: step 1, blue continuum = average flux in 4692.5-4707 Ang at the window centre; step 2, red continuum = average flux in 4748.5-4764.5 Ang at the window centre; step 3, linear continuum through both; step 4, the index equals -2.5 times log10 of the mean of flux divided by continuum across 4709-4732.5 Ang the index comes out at -0.04 mag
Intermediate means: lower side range 46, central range 49.5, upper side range 50.9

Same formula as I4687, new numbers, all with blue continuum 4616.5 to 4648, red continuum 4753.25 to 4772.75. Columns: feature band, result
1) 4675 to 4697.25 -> 1.06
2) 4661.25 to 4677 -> 0.85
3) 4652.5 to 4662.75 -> 0.00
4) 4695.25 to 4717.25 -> 1.20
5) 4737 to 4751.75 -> -0.54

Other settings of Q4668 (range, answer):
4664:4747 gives 47.7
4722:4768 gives 50.1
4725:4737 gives 48.3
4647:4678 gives 47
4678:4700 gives 46.5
